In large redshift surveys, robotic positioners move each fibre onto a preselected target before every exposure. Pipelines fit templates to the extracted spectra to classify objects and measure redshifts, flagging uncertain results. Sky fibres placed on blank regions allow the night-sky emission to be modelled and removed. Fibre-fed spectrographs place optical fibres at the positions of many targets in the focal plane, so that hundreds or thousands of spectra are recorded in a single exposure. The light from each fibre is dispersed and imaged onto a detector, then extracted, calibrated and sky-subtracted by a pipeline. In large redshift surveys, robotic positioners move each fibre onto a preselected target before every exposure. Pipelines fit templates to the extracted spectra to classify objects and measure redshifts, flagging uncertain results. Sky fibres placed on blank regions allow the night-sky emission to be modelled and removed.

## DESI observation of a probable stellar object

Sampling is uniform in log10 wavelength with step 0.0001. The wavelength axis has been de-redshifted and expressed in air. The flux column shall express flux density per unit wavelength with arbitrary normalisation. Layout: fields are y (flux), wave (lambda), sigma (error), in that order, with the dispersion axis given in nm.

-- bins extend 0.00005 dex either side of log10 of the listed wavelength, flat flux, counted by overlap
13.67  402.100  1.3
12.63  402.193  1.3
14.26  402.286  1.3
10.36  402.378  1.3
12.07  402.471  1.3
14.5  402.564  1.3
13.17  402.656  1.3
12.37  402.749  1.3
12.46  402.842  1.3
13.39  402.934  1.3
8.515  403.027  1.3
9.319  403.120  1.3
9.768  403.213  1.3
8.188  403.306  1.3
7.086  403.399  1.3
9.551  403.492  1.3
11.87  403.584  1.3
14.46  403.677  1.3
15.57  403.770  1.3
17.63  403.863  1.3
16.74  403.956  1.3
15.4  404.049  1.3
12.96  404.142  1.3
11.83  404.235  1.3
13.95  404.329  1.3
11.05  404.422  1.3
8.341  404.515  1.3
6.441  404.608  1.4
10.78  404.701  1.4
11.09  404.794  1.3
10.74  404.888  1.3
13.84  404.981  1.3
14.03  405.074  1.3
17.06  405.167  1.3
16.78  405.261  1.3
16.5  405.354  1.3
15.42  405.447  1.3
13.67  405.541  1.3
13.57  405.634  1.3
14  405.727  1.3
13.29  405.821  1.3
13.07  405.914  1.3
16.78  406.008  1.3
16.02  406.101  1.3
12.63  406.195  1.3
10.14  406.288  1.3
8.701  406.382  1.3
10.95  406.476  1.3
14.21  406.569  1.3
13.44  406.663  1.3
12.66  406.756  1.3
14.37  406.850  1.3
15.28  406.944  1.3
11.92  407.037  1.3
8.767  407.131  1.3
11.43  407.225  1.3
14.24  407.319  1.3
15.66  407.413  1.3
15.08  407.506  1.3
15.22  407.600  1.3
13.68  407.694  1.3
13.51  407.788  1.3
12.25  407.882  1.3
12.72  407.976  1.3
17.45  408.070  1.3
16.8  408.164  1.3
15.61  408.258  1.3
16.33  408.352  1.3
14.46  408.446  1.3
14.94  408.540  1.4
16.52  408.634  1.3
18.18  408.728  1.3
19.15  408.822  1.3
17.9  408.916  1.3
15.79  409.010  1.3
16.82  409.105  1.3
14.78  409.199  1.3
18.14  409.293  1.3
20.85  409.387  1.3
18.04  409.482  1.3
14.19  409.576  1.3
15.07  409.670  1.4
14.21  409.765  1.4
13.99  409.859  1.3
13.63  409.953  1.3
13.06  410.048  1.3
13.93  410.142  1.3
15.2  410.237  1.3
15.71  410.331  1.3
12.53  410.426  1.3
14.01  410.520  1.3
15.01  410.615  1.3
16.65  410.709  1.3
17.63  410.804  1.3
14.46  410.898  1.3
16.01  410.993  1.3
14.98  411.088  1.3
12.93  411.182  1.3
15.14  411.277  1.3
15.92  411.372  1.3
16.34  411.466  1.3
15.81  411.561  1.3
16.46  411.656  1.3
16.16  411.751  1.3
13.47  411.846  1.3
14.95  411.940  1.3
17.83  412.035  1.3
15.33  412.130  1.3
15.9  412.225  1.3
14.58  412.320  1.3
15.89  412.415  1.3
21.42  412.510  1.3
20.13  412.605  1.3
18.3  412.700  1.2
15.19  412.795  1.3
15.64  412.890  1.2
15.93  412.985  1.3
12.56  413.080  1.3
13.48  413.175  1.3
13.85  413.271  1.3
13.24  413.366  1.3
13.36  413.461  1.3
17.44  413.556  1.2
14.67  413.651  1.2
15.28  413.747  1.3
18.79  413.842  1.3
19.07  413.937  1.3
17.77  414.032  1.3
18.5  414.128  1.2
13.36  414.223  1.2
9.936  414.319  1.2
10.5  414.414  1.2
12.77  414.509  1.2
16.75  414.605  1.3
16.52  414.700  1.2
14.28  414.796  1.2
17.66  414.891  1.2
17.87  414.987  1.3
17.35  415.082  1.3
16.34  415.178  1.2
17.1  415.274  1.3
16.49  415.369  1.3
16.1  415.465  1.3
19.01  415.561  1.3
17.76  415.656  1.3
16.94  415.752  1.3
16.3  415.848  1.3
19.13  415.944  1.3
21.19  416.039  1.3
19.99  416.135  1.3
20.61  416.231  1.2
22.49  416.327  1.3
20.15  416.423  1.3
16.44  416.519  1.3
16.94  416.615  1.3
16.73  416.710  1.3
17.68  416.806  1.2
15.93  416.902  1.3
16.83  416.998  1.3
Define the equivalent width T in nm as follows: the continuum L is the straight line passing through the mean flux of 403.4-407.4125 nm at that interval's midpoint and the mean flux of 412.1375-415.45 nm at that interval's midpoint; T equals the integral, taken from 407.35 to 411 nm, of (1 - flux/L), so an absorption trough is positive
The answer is -0.31 nm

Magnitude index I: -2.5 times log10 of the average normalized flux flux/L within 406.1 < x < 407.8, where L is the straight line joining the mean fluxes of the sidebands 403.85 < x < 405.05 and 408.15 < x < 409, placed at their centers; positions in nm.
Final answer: 0.153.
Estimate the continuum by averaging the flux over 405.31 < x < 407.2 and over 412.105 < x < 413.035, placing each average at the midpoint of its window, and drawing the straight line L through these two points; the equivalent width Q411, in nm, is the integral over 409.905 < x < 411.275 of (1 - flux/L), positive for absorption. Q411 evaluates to 0.09 nm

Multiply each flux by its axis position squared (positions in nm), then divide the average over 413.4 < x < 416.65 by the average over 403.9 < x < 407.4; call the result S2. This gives 1.4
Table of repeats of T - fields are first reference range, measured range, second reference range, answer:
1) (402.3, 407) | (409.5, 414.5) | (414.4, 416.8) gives 0.18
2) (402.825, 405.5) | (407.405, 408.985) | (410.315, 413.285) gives -0.16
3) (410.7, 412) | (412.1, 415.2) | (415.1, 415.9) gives 0.11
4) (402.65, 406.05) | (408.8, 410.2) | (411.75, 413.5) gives -0.13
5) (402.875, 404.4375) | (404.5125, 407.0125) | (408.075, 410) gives 0.12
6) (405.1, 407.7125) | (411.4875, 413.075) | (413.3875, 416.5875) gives -0.04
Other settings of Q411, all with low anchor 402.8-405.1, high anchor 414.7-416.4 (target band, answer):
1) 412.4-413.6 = 0.05 nm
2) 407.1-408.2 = -0.01 nm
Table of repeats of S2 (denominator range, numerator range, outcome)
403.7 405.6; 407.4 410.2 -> 1.18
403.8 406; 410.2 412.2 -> 1.18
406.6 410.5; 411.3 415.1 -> 1.08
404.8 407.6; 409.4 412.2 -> 1.14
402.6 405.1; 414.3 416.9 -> 1.53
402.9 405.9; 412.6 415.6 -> 1.31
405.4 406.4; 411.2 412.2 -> 1.19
